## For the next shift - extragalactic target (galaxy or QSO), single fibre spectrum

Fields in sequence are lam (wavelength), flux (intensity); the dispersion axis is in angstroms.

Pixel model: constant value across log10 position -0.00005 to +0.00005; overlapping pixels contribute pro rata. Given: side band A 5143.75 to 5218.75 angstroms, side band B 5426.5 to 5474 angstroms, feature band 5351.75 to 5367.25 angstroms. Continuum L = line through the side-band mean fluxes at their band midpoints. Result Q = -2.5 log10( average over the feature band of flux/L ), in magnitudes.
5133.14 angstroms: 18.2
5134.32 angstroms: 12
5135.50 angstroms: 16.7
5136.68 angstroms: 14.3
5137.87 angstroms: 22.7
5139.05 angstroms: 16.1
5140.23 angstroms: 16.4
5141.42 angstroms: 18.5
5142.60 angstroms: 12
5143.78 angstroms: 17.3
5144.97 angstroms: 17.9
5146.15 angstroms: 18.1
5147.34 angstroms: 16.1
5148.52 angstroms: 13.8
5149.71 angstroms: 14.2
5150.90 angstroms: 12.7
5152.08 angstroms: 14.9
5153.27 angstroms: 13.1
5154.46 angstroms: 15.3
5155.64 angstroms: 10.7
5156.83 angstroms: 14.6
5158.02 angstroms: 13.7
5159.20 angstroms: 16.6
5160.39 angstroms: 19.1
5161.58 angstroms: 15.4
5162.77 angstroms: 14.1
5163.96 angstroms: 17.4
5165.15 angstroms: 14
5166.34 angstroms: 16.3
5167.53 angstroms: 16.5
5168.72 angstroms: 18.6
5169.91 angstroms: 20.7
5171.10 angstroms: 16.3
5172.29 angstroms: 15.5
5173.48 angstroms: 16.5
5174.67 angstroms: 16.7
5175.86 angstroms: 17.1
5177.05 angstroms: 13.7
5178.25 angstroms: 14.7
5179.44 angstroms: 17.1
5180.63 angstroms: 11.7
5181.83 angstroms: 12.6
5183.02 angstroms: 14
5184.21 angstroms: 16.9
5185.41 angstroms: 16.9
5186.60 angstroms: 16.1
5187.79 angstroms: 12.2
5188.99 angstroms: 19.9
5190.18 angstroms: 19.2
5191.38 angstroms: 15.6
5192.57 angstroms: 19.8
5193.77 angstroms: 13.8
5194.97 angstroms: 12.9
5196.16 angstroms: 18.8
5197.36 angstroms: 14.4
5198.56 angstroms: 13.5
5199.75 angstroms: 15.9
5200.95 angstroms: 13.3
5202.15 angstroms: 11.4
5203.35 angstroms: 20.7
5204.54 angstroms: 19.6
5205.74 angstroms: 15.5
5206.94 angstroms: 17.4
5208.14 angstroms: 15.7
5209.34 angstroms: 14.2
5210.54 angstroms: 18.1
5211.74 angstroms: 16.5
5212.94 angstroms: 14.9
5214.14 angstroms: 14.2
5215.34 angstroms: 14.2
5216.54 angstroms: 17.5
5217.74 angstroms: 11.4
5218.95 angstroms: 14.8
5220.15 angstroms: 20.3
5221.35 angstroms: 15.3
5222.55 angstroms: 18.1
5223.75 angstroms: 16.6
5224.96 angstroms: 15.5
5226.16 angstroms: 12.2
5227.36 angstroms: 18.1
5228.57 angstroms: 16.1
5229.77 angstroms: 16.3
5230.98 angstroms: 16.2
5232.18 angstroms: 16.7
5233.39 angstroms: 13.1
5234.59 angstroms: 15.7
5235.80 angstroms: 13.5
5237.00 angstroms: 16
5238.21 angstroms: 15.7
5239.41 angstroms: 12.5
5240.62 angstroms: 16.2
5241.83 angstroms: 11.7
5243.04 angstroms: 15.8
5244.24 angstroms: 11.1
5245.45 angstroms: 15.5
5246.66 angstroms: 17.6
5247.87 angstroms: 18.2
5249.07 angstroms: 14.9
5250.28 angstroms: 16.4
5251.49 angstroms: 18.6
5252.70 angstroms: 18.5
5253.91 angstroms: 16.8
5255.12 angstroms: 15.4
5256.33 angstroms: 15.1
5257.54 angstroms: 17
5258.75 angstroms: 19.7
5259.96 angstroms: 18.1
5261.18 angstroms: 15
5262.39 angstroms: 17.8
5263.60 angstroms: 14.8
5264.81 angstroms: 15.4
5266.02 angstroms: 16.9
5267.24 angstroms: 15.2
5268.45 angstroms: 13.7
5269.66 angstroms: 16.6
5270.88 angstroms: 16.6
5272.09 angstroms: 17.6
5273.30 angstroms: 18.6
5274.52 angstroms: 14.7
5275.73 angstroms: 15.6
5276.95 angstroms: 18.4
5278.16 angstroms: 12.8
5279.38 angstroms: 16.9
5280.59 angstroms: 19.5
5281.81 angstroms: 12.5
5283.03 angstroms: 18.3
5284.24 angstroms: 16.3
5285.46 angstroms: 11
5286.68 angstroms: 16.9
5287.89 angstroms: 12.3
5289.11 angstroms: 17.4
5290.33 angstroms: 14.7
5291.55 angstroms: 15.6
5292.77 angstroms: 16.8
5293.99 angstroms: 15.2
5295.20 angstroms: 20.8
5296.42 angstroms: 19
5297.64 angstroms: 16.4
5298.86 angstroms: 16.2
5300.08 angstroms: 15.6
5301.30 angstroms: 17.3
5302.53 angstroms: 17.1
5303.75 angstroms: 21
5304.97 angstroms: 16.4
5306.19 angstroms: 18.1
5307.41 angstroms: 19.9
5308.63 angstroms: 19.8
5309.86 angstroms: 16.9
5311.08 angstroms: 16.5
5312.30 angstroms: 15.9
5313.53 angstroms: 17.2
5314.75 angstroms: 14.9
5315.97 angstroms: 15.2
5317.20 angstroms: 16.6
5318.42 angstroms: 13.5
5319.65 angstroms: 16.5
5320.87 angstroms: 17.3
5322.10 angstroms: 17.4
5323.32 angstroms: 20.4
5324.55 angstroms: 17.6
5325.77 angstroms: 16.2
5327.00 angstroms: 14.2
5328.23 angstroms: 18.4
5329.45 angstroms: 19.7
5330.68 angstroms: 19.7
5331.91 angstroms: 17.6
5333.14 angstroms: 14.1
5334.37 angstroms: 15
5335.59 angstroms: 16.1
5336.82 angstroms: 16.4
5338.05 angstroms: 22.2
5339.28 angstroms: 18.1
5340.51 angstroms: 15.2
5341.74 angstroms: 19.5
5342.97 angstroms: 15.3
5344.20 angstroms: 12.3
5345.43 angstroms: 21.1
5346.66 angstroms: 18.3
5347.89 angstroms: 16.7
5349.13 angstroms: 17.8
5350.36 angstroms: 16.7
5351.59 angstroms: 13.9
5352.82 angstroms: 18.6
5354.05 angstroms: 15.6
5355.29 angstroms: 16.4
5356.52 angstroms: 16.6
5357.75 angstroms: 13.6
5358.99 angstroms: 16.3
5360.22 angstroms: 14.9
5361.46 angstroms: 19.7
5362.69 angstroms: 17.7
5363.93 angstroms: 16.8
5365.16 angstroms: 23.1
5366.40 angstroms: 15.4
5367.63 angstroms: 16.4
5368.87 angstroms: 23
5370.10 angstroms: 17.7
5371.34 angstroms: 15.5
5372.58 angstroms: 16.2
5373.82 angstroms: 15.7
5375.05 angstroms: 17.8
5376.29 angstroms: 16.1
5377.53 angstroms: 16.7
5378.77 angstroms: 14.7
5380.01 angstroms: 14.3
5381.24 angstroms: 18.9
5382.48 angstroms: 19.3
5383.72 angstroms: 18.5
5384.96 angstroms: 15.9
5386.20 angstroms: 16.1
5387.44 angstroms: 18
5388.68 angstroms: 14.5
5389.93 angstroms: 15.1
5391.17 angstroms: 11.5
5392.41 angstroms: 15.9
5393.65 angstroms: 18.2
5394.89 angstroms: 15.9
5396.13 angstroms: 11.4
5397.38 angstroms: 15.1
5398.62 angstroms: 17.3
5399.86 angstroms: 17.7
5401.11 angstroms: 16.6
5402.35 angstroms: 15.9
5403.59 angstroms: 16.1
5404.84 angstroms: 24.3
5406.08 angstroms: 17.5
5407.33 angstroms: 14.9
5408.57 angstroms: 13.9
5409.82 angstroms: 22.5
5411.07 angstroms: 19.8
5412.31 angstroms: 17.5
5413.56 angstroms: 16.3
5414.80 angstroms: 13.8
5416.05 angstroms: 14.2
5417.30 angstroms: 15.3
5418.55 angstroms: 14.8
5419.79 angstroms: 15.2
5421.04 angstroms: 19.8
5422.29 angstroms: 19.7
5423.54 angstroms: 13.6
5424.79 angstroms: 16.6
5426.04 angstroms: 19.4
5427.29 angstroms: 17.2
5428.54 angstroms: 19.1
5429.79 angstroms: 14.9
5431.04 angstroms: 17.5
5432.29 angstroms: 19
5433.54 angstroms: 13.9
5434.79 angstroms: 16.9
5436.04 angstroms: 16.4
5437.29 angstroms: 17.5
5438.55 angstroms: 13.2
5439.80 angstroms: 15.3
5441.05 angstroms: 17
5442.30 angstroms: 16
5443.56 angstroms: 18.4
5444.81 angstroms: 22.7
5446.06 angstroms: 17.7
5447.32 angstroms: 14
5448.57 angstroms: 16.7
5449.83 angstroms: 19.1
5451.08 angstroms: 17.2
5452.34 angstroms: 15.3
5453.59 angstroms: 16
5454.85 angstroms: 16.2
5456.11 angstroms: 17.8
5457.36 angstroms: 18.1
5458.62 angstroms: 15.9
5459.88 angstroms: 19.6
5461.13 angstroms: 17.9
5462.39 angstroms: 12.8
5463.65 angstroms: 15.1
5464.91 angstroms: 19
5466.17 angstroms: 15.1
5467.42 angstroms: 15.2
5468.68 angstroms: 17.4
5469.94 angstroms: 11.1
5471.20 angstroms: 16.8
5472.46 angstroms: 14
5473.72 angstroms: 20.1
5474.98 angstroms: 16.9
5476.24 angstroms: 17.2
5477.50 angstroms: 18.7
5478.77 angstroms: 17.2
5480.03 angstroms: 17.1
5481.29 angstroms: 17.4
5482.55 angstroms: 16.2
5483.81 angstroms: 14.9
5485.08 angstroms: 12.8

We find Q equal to -0.04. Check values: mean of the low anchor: 15.7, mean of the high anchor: 16.6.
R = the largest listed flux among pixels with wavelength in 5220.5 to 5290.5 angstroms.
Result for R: 19.7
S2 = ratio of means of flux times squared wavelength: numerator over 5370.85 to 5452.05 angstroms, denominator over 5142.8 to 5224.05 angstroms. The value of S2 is 1.15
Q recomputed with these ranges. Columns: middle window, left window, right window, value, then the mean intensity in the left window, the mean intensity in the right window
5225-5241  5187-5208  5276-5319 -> 0.07 mag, 16.1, 16.5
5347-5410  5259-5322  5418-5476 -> -0.01 mag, 16.5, 16.7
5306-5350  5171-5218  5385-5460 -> -0.06 mag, 15.7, 16.7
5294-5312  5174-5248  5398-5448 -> -0.10 mag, 15.6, 17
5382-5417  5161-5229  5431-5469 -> 0.00 mag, 15.9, 16.8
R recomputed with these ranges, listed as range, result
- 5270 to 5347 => 22.2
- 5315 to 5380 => 23.1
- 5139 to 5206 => 20.7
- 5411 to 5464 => 22.7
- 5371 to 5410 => 24.3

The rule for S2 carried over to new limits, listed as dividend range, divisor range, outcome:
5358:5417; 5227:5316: 1.08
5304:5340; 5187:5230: 1.13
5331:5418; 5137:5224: 1.14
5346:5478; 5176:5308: 1.11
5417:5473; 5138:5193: 1.17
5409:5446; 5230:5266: 1.15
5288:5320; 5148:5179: 1.15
